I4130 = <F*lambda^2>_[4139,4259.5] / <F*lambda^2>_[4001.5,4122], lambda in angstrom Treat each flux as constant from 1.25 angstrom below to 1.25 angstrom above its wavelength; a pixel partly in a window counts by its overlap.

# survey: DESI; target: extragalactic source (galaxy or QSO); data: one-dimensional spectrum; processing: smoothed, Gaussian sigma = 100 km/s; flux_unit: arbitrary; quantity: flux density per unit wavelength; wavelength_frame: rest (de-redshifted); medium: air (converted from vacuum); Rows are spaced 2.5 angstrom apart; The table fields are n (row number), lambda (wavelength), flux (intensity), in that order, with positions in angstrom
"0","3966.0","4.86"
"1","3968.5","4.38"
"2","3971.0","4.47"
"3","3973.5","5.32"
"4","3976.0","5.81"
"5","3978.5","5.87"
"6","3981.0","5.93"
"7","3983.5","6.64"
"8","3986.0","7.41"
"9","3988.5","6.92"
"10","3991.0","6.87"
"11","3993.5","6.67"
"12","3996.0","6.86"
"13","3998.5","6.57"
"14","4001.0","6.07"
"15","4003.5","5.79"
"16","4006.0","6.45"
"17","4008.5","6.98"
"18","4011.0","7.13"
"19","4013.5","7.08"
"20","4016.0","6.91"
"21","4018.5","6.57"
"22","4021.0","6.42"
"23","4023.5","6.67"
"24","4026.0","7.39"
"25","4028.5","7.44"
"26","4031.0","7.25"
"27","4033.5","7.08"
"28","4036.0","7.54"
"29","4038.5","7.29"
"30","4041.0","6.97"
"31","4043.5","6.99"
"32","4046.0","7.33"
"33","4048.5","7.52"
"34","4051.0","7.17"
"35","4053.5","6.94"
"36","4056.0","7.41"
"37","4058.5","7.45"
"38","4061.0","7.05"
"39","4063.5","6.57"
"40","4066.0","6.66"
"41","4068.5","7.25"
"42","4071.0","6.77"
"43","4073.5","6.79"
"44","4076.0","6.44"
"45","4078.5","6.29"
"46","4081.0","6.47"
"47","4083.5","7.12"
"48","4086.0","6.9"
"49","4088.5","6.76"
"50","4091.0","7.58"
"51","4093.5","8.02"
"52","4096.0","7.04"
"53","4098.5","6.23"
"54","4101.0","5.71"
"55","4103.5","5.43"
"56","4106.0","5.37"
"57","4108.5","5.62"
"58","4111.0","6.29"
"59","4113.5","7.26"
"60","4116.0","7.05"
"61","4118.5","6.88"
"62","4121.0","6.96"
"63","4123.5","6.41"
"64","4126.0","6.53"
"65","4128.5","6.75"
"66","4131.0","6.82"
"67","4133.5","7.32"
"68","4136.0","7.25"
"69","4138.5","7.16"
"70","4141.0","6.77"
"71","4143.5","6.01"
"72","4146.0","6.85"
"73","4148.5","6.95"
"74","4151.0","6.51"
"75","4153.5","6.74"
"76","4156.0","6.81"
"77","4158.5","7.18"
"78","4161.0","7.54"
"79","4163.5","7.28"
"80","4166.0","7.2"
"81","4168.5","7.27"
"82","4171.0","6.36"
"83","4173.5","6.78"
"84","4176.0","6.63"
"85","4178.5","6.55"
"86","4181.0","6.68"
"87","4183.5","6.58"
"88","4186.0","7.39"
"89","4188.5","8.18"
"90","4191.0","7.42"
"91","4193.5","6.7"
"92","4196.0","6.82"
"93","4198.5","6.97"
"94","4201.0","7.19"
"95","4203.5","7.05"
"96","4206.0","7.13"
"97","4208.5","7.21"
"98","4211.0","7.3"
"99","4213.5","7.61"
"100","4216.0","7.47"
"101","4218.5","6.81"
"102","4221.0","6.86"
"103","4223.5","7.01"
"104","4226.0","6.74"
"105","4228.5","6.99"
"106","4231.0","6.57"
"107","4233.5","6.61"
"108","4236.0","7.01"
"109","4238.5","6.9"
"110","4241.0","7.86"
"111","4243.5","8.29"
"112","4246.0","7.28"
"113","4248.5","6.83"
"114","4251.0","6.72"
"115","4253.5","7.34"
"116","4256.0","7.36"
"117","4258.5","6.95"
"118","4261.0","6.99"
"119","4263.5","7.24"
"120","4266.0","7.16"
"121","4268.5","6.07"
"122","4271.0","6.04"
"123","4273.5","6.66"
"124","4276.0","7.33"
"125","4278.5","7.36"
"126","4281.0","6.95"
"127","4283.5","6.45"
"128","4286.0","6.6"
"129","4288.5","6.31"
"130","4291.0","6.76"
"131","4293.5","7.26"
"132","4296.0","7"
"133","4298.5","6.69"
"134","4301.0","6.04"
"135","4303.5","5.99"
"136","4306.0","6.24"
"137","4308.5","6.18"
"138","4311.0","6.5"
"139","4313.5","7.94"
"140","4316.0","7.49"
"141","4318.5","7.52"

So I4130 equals 1.1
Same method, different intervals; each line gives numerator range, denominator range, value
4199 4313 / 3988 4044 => 1.13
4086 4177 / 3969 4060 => 1.06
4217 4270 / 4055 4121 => 1.13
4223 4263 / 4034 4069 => 1.09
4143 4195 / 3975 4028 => 1.14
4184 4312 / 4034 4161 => 1.09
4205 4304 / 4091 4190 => 1.08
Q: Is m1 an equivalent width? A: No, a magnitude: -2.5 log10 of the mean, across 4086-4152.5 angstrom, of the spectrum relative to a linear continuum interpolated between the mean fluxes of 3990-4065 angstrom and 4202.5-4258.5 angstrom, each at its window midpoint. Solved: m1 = 0.06 mag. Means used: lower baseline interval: 6.95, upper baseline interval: 7.13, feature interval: 6.68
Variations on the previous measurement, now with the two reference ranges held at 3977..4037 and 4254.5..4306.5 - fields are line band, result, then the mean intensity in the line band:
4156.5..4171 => -0.068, 7.19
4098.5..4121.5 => 0.083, 6.26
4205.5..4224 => -0.068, 7.18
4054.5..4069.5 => -0.047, 7.06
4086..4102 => -0.024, 6.91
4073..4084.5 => 0.026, 6.6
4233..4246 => -0.096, 7.37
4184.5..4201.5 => -0.074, 7.23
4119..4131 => 0.010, 6.69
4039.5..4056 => -0.064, 7.17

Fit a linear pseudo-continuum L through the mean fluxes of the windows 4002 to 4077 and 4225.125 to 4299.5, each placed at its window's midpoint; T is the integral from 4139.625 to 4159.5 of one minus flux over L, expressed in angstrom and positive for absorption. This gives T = 0.67 angstrom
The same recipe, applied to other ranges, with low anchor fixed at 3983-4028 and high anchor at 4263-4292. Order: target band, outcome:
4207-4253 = -2.6 angstrom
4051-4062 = -0.7 angstrom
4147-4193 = -1.7 angstrom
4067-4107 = 0.6 angstrom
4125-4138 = -0.4 angstrom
